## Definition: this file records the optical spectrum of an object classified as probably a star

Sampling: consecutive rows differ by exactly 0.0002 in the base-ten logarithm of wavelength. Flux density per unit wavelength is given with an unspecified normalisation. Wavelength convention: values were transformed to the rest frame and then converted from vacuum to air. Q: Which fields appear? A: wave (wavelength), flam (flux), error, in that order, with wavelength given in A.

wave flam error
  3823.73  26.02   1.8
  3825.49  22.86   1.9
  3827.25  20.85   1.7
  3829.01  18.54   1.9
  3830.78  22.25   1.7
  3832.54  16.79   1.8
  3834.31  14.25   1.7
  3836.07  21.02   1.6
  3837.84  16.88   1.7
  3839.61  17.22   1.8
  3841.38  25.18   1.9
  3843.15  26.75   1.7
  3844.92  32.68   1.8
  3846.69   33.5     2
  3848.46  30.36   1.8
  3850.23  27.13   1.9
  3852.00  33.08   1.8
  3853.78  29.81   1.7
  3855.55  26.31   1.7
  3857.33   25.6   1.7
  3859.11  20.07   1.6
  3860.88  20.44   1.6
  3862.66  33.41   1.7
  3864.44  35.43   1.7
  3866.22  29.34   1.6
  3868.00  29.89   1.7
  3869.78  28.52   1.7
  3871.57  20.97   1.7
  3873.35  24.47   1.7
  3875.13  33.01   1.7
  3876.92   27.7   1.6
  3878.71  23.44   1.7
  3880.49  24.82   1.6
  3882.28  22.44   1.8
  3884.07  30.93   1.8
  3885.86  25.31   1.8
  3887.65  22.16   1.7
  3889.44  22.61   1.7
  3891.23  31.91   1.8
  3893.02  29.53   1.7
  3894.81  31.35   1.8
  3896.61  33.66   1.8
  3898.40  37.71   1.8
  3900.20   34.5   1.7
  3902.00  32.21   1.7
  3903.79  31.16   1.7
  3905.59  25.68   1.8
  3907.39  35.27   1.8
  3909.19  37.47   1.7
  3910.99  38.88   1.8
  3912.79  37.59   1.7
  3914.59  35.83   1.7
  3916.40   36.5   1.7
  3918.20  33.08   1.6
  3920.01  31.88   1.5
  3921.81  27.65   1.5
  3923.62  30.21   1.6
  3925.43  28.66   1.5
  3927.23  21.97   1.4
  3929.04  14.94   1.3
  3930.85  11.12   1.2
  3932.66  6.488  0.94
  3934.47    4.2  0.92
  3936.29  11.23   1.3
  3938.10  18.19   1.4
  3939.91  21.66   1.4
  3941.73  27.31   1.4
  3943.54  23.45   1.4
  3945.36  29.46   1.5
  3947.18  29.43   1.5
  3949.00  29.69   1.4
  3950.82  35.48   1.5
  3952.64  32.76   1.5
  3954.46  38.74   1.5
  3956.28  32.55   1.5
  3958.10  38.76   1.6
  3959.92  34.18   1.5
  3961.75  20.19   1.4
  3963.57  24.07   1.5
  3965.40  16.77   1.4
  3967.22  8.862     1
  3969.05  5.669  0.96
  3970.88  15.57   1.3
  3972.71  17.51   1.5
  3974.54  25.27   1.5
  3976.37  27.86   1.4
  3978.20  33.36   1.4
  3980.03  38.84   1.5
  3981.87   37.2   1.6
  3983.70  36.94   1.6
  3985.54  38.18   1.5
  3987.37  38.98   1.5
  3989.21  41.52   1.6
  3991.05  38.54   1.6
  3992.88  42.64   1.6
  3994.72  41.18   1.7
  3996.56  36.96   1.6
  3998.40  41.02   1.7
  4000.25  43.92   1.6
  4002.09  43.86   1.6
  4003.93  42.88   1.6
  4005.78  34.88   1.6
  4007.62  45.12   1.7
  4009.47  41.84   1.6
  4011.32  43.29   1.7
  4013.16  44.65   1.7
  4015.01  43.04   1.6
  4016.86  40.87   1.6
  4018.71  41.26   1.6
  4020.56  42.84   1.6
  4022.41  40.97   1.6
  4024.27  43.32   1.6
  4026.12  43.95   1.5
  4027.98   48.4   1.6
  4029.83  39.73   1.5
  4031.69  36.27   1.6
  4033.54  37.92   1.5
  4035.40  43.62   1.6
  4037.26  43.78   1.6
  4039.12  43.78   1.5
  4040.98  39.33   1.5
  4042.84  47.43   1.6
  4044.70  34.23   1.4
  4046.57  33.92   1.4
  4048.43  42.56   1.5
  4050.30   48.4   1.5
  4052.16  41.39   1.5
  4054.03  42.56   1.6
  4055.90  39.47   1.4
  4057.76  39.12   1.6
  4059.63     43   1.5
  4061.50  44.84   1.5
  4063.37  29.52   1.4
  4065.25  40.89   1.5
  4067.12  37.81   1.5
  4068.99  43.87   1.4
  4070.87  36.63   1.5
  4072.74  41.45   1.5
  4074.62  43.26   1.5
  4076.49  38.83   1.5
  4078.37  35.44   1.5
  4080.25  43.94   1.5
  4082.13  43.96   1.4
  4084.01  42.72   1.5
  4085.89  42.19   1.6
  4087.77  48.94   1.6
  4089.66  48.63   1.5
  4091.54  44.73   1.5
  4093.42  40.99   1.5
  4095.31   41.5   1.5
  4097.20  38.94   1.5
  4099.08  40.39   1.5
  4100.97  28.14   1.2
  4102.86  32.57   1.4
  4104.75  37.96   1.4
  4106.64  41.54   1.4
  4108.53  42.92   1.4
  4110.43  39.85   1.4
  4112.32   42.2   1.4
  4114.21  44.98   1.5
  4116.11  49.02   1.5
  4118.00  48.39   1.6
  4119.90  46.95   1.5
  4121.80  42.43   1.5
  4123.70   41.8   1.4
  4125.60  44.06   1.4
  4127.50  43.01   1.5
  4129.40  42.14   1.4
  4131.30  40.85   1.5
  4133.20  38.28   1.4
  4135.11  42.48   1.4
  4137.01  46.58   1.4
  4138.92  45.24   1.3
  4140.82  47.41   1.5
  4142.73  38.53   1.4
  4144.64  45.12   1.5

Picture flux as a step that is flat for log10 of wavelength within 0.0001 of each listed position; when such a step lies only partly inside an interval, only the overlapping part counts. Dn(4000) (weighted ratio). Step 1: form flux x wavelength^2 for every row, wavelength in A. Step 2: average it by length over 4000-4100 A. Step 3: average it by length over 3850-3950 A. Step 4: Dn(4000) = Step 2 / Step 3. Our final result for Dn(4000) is 1.7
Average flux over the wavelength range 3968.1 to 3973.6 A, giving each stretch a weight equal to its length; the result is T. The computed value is 12.9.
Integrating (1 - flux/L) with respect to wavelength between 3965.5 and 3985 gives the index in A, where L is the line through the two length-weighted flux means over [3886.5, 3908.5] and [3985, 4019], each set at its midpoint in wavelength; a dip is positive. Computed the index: 7.1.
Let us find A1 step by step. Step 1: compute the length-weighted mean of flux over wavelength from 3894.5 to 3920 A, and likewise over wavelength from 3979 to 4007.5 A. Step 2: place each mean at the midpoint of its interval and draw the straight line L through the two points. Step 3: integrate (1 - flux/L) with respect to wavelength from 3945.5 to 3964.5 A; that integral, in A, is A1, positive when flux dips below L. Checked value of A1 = 3.02 A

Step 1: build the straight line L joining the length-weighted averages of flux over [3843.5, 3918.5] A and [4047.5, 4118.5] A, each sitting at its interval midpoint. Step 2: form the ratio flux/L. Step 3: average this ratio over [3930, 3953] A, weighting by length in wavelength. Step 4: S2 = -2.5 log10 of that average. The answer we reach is 0.49 mag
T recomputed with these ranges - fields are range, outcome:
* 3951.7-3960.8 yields 35.4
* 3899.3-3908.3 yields 31.8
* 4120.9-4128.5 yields 42.8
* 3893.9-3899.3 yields 34.2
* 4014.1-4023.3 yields 41.8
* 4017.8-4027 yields 42.5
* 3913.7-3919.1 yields 35.1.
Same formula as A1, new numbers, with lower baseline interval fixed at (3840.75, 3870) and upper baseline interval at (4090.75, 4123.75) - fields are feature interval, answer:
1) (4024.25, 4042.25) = -2.1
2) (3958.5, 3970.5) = 5.3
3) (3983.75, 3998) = -1.6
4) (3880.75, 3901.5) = 0.9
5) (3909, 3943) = 7.8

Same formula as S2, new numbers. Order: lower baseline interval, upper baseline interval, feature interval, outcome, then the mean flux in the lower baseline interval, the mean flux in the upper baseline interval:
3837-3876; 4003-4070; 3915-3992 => 0.297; 27.3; 41.4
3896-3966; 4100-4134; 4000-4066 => -0.176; 28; 41.5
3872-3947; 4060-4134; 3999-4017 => -0.223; 27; 41.5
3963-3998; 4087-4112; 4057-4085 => -0.065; 30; 40.5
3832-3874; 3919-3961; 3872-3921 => -0.200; 25.9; 25.2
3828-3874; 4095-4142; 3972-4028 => -0.136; 25.4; 42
